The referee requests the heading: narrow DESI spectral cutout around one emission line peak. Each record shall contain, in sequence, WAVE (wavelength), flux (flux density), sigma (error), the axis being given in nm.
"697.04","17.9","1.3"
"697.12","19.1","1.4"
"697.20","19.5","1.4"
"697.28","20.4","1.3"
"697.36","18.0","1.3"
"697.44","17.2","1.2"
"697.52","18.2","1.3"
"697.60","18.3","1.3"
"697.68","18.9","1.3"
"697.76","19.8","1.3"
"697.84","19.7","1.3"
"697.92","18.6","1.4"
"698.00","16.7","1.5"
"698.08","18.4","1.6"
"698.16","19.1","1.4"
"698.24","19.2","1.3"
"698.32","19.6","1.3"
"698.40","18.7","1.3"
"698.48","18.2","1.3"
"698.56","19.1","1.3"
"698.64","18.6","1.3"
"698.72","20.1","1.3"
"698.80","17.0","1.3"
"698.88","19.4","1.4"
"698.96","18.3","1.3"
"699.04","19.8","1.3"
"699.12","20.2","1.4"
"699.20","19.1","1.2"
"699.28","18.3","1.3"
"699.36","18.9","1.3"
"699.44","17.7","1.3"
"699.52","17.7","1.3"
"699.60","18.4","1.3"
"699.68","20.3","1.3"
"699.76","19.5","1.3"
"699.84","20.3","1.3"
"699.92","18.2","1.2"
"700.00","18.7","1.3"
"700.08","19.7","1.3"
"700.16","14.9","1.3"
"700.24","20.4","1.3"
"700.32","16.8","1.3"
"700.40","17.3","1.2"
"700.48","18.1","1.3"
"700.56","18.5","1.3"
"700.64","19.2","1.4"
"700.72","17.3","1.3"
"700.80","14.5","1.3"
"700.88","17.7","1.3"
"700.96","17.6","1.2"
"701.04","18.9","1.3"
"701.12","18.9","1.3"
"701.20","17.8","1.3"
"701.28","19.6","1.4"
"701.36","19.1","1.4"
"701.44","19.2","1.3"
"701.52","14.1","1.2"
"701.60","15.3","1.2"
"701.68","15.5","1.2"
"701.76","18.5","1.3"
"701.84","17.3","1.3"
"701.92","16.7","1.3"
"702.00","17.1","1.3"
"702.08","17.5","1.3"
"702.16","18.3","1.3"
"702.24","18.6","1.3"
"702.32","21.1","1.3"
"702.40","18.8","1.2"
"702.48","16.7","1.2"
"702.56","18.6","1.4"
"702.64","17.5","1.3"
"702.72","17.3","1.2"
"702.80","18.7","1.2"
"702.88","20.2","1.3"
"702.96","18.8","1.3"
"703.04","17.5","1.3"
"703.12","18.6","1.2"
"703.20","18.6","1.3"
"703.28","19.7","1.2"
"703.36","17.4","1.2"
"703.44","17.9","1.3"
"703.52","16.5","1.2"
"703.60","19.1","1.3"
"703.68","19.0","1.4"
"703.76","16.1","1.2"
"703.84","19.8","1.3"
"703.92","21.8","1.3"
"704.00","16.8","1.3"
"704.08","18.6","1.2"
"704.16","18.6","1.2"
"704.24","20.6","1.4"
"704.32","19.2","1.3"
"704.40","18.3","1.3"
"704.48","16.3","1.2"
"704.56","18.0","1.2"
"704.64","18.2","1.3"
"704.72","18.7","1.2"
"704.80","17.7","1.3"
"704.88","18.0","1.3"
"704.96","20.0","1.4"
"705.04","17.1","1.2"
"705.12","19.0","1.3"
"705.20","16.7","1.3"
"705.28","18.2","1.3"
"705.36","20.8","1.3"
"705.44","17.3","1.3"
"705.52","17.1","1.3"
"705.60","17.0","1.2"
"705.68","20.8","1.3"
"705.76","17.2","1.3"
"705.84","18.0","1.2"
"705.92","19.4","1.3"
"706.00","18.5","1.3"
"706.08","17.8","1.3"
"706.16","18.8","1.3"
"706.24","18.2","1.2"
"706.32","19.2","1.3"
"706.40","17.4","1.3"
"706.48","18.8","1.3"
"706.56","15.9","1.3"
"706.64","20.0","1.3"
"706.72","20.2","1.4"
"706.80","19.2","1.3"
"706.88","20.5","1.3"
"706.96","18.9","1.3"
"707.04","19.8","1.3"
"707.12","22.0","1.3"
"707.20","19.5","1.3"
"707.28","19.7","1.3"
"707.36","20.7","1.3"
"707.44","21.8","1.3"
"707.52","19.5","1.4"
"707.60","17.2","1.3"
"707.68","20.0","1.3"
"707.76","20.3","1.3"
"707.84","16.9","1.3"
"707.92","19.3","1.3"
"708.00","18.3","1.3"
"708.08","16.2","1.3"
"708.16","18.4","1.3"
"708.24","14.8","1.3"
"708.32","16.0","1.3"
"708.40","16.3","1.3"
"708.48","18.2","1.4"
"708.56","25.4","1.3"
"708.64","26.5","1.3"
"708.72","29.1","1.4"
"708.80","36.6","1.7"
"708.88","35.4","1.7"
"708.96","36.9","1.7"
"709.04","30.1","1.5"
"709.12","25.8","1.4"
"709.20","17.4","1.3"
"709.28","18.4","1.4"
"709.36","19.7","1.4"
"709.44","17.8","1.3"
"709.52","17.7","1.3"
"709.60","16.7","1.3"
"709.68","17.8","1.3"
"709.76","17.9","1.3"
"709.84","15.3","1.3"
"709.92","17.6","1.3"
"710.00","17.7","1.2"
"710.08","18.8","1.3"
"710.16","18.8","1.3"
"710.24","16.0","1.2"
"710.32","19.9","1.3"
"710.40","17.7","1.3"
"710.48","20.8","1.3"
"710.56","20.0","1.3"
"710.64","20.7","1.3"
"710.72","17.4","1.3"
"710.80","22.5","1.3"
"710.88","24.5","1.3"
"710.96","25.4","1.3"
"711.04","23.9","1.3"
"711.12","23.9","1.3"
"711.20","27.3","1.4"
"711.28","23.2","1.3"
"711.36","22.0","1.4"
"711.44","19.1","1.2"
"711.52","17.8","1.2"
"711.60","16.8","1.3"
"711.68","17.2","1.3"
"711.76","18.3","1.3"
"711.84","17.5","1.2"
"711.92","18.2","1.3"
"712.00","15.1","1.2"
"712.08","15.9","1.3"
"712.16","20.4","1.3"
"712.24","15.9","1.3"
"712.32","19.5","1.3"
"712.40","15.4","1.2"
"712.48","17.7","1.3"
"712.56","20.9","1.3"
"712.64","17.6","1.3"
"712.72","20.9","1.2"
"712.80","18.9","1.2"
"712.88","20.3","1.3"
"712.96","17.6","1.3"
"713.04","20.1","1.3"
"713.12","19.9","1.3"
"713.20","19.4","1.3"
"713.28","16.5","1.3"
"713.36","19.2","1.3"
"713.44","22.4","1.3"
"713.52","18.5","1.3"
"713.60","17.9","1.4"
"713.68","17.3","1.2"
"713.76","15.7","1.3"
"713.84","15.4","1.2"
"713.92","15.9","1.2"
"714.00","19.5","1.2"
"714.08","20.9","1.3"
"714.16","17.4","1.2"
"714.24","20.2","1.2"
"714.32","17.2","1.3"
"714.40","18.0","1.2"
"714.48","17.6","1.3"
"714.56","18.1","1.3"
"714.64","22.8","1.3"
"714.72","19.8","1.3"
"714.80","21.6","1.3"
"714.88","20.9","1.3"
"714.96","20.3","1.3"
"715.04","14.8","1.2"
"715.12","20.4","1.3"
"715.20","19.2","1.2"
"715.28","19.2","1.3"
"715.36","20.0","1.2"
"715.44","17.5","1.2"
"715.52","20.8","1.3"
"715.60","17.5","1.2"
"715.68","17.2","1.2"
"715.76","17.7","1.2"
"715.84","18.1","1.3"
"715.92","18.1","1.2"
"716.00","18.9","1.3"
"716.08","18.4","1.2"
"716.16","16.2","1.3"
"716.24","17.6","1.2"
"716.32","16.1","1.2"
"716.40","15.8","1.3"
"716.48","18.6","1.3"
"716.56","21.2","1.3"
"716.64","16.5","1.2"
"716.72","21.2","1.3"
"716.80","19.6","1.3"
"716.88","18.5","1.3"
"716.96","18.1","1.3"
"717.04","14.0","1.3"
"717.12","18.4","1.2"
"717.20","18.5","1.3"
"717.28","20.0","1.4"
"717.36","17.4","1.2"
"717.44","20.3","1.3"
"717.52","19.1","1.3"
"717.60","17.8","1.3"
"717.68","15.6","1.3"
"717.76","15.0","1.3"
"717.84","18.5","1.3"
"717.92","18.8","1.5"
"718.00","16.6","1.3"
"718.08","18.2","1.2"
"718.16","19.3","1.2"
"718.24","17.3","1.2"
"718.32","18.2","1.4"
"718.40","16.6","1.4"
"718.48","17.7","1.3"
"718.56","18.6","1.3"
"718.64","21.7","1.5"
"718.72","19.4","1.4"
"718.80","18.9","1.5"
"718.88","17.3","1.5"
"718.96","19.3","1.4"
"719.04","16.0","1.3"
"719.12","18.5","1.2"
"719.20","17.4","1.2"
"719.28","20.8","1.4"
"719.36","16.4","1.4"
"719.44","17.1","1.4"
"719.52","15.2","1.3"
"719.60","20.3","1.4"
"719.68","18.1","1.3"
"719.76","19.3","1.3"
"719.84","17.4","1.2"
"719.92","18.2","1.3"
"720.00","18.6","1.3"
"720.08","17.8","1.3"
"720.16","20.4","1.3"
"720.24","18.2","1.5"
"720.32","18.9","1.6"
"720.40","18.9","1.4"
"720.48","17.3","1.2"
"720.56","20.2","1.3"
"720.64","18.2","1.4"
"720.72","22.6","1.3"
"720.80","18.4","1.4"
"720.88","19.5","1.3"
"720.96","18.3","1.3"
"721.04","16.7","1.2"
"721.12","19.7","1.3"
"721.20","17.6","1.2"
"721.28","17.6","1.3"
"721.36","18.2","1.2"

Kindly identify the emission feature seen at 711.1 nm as [N II]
